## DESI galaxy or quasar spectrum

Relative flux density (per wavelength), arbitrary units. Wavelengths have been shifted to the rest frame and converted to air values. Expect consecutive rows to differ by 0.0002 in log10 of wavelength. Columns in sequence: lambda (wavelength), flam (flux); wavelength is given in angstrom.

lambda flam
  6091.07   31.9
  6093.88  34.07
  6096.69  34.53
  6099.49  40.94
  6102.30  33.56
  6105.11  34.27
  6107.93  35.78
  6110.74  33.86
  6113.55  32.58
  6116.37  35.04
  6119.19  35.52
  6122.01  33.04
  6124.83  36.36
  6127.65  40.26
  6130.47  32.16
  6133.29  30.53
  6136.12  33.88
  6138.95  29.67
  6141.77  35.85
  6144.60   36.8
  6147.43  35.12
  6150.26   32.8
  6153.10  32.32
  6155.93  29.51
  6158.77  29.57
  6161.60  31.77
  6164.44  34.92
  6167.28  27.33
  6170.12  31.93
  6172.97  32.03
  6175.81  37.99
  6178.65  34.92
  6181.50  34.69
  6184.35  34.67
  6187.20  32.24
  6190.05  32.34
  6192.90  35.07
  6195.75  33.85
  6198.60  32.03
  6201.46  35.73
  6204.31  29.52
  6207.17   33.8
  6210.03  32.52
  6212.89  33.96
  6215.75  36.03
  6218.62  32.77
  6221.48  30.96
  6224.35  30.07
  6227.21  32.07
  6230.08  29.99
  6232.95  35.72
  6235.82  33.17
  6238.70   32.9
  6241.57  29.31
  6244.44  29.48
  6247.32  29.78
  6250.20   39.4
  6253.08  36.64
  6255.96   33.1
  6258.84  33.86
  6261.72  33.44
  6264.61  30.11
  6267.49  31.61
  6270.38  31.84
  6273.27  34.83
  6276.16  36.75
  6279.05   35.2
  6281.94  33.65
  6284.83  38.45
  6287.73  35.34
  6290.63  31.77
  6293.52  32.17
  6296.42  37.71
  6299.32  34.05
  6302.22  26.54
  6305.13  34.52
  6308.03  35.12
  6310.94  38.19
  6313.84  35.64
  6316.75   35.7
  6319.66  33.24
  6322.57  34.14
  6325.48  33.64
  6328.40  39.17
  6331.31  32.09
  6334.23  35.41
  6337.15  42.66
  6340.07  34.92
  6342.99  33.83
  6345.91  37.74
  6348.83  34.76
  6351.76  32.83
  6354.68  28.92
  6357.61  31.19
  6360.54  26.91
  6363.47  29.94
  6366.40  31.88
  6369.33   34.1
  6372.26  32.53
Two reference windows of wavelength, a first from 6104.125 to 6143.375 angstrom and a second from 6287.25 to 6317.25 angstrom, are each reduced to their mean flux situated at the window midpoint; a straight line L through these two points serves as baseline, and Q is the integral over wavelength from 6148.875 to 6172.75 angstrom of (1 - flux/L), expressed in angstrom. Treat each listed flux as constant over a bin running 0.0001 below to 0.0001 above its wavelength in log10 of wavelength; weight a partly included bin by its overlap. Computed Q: 2.0 angstrom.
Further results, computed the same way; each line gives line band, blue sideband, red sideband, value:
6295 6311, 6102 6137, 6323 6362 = 0.1 angstrom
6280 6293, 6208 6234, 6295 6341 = -0.1 angstrom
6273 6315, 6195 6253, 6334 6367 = -2.0 angstrom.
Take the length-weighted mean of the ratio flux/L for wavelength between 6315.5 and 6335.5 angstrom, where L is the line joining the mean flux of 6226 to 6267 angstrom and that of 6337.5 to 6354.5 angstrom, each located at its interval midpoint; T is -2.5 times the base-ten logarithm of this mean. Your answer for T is -0.01 mag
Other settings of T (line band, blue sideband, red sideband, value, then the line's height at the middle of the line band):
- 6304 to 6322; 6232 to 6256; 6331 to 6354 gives -0.017 mag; 34.8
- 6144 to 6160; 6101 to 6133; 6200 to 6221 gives 0.054 mag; 34.1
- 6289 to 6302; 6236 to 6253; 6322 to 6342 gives 0.043 mag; 34.6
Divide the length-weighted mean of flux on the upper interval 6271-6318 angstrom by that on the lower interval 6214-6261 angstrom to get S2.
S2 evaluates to 1.1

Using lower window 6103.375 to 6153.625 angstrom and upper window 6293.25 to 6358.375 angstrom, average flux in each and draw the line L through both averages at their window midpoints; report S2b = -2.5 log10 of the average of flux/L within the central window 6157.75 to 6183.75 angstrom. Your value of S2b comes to 0.05 mag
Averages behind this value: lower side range 34.2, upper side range 34.6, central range 32.9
